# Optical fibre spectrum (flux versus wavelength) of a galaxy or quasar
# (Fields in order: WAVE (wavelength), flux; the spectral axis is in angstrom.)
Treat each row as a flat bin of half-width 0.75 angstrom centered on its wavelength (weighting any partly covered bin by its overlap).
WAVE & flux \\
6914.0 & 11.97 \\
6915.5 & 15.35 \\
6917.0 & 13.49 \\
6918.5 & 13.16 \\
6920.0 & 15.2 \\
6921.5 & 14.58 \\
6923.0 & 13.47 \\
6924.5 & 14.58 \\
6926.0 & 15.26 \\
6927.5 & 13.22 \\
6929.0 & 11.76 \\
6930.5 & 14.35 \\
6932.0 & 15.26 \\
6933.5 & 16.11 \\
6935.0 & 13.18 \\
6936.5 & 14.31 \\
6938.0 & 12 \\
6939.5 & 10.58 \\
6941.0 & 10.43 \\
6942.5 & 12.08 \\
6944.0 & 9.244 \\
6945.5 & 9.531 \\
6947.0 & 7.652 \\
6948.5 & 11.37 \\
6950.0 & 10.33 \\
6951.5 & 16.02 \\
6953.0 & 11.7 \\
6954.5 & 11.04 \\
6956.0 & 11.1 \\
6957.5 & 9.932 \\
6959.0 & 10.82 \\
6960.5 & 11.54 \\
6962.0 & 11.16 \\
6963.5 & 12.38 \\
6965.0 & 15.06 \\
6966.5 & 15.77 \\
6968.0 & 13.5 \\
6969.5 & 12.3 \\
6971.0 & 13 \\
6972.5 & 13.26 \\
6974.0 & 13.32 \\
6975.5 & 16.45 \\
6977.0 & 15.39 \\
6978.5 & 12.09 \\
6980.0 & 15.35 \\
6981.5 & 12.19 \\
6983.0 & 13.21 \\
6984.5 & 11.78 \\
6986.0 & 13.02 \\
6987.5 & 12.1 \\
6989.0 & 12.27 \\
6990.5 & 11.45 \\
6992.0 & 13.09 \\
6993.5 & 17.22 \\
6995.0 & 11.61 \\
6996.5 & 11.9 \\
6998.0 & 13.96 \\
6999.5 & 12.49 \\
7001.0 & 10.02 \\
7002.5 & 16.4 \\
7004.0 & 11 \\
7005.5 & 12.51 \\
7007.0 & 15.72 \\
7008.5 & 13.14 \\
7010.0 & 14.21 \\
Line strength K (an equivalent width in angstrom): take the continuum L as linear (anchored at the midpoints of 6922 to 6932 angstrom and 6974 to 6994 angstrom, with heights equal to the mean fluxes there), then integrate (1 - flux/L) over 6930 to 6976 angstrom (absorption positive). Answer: 4.4 angstrom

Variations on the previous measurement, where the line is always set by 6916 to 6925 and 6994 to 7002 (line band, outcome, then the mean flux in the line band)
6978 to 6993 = -0.2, 12.7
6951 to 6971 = 1.0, 12.5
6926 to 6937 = -0.2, 14.1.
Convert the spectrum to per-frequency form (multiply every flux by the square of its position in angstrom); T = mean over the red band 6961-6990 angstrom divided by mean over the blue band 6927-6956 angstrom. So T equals 1.1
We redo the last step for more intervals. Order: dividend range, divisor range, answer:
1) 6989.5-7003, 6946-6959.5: 1.19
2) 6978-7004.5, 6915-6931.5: 0.93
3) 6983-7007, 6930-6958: 1.09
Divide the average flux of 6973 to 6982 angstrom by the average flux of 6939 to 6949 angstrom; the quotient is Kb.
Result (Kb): 1.4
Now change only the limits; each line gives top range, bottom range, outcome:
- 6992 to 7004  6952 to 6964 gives 1.17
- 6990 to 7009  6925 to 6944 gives 1.00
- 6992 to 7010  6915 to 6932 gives 0.95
